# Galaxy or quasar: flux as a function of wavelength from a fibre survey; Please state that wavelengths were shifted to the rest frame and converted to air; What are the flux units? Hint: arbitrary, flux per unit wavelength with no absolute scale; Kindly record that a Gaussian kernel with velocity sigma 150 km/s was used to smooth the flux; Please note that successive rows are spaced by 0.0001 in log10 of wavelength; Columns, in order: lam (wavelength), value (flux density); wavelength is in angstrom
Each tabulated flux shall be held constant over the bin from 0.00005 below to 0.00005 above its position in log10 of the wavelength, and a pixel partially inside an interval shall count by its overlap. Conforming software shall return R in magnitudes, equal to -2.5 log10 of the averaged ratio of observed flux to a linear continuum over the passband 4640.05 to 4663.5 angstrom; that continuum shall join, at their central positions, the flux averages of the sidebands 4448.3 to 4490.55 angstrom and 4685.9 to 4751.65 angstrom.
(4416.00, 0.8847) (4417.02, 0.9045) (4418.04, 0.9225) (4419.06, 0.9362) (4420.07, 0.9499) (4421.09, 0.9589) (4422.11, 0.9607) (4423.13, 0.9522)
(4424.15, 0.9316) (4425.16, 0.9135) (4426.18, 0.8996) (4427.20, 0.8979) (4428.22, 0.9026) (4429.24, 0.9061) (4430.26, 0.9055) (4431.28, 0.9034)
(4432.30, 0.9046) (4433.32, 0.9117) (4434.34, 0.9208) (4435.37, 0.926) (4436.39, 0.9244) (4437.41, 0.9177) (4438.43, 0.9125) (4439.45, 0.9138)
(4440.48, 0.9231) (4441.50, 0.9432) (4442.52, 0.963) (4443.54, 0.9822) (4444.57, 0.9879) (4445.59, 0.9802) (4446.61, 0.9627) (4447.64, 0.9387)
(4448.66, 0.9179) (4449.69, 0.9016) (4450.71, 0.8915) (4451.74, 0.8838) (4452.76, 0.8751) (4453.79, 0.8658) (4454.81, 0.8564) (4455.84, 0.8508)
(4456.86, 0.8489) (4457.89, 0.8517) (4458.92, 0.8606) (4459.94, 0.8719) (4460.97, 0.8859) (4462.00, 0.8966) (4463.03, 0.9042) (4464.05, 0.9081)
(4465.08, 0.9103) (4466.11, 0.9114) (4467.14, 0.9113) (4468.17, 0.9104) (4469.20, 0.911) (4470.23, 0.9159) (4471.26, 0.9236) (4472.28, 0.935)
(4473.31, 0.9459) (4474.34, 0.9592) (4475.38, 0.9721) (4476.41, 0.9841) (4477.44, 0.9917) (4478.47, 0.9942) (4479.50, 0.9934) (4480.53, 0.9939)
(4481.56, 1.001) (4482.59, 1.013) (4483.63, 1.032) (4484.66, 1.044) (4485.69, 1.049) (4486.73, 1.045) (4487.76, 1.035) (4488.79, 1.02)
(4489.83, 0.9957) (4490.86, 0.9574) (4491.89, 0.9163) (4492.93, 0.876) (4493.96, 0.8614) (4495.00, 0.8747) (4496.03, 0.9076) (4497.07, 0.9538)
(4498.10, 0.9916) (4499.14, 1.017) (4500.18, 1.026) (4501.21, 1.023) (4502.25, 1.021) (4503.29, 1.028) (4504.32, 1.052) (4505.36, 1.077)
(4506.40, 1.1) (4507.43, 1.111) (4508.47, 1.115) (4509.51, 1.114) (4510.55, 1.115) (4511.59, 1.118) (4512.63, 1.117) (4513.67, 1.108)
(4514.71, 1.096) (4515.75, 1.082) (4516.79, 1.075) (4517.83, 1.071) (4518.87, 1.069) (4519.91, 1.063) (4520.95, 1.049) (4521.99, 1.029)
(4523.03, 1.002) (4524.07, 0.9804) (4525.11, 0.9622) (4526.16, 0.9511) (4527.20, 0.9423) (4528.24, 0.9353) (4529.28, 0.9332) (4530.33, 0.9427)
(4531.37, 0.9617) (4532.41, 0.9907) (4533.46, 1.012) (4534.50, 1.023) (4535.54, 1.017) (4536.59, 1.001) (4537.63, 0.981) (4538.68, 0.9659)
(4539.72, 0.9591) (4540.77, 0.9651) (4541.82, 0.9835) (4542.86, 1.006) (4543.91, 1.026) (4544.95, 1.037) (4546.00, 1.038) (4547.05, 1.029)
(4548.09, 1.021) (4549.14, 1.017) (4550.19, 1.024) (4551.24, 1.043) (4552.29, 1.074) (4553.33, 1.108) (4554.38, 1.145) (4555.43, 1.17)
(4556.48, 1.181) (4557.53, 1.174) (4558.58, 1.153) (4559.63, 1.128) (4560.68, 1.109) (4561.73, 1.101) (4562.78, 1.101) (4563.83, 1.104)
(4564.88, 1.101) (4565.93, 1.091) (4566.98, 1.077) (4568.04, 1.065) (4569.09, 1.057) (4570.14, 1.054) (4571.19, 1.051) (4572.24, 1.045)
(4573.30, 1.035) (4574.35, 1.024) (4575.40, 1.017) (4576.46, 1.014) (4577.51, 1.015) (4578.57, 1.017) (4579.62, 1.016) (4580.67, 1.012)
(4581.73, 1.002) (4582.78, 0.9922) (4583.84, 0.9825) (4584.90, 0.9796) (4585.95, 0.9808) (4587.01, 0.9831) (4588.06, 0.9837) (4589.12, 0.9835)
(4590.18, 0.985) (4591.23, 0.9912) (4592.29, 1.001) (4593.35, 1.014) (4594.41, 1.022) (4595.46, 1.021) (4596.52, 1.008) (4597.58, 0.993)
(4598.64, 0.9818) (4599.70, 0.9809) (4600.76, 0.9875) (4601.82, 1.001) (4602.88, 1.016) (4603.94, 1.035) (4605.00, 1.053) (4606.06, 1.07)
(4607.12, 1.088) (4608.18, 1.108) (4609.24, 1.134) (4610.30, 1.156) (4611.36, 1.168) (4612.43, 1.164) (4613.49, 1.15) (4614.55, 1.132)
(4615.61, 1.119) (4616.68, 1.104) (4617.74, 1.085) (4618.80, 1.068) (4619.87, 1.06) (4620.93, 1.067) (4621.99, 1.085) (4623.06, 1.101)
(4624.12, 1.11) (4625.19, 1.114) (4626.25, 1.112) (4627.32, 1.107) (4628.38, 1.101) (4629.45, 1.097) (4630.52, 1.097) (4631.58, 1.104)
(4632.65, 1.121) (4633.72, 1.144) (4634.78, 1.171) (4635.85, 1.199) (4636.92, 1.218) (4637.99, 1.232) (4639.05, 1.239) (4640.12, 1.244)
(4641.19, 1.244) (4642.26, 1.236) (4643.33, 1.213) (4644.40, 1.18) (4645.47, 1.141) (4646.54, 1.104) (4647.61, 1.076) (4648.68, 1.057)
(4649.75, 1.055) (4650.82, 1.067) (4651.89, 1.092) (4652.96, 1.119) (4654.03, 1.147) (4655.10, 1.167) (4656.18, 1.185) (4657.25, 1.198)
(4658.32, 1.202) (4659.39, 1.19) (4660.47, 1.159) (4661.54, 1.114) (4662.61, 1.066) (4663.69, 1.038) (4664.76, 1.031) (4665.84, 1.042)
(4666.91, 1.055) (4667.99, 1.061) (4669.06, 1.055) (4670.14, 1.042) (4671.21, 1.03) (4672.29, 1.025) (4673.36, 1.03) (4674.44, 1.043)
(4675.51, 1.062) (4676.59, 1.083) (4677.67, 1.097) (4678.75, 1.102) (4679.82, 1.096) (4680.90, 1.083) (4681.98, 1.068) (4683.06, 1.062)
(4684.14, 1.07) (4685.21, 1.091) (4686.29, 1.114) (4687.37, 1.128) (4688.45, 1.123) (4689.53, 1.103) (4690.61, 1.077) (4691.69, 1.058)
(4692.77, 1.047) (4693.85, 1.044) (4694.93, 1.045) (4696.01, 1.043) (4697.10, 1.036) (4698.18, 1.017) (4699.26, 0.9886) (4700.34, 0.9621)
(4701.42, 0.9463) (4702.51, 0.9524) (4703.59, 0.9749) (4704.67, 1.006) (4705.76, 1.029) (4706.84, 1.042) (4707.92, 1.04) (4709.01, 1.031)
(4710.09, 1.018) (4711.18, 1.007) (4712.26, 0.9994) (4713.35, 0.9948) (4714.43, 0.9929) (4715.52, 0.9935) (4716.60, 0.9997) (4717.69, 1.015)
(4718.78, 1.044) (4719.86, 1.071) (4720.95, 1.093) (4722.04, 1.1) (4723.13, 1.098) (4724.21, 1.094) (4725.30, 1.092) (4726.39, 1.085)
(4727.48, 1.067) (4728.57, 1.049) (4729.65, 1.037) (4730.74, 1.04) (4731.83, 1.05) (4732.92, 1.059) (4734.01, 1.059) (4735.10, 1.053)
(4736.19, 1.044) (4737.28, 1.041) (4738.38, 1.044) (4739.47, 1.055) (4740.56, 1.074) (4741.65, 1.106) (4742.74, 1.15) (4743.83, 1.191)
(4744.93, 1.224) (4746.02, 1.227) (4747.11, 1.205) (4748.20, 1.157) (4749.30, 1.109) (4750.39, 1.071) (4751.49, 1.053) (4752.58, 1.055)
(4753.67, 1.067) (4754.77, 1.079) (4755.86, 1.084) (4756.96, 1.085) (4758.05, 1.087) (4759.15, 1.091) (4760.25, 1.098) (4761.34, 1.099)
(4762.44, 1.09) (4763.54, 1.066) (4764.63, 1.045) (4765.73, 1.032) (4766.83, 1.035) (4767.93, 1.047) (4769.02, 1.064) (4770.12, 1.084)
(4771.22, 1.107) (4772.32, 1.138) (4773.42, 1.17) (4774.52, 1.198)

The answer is -0.12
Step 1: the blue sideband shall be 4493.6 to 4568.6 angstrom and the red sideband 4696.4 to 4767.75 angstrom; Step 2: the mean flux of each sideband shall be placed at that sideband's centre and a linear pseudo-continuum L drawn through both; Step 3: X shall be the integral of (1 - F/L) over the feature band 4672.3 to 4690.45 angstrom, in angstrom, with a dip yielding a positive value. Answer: -0.5 angstrom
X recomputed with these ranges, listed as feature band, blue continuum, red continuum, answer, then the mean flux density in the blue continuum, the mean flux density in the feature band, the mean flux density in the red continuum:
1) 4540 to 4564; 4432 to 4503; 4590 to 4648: -1.0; 0.941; 1.07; 1.1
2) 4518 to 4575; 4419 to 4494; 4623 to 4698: -1.6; 0.935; 1.04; 1.11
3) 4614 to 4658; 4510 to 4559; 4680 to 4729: -3.9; 1.04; 1.13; 1.04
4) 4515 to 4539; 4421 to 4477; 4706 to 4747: -1.1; 0.916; 1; 1.07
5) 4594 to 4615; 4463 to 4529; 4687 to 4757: -0.7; 1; 1.06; 1.06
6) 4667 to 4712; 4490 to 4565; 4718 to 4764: 1.2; 1.03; 1.05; 1.09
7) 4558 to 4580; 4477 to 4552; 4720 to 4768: -0.8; 1.01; 1.07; 1.09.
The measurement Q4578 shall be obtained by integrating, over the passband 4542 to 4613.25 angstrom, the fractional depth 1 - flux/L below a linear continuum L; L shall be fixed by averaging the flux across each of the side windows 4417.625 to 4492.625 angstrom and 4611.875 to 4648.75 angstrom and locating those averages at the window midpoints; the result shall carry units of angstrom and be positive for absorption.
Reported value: 1.7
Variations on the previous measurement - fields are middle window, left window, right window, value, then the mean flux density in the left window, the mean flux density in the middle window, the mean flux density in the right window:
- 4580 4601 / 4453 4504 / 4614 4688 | 1.2 angstrom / 0.948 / 0.994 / 1.11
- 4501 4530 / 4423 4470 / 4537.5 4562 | -1.1 angstrom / 0.909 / 1.05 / 1.06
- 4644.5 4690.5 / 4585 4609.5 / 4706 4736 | -2.7 angstrom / 1.02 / 1.09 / 1.05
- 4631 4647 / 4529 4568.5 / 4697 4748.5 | -2.0 angstrom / 1.05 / 1.19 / 1.06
